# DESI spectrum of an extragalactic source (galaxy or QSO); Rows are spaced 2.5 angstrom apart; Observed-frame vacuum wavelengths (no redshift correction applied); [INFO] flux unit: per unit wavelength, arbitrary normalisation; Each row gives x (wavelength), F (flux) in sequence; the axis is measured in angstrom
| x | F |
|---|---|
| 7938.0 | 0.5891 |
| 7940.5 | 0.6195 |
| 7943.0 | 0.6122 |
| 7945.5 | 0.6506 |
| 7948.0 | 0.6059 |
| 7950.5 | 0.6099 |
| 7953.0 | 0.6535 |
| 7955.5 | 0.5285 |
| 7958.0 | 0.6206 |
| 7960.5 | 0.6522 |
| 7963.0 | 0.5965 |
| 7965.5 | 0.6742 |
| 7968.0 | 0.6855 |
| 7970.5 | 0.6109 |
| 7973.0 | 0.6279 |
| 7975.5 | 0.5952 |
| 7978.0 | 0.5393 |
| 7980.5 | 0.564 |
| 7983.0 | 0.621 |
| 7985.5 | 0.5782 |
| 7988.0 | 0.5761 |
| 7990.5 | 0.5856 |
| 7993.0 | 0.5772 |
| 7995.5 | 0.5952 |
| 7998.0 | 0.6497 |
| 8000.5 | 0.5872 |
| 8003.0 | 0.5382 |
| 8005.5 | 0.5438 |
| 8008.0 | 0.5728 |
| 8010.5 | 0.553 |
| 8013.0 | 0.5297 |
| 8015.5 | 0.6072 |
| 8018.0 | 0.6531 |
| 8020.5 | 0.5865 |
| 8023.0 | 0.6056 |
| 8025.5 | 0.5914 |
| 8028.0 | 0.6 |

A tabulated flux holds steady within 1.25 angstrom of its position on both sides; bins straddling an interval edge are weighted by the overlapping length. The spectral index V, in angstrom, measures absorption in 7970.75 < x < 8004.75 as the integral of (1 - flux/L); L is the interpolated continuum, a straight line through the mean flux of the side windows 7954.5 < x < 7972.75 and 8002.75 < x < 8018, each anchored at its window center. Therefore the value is 0.4 angstrom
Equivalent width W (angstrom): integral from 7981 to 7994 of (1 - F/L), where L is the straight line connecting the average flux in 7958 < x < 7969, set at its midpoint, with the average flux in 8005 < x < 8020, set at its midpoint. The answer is 0.6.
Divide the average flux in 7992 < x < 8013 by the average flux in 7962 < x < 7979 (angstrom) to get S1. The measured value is 0.93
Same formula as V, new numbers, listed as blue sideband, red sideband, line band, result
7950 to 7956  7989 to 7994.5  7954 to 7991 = -0.71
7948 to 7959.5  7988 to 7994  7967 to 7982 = -0.29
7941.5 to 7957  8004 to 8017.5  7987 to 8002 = -0.44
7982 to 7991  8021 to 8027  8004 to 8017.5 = 0.65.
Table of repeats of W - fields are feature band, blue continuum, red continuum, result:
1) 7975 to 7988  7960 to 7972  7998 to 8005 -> 0.7 angstrom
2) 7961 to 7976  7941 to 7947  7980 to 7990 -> -0.8 angstrom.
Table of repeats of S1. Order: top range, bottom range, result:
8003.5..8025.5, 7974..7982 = 1.02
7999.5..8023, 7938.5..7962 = 0.94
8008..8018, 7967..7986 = 0.96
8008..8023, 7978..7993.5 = 1.01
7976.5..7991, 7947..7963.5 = 0.95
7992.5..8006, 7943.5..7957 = 0.96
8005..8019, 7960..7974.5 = 0.90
